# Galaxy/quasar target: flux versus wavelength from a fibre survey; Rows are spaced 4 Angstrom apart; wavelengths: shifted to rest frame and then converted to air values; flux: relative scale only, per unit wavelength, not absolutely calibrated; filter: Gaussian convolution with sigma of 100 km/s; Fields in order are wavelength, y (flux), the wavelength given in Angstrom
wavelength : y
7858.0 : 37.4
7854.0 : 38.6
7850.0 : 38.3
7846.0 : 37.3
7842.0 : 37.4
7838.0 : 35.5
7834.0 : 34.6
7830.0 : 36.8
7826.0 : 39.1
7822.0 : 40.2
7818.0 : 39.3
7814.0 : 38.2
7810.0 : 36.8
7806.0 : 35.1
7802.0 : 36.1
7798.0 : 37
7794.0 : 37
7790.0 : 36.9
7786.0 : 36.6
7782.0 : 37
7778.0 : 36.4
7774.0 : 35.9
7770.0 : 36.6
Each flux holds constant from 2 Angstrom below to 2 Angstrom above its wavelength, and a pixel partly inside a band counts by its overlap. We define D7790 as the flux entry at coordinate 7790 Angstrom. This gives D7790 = 36.9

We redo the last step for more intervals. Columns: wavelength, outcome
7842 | 37.4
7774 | 35.9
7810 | 36.8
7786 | 36.6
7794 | 37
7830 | 36.8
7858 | 37.4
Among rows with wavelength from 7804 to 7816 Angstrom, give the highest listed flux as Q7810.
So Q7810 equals 38.2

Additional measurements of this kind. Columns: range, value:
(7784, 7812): 37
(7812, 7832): 40.2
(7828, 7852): 38.3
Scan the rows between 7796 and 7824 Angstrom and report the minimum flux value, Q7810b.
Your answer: 35.1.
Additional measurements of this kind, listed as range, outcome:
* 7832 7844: 34.6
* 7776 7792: 36.4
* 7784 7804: 36.1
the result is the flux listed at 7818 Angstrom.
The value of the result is 39.3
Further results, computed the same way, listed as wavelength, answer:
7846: 37.3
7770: 36.6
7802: 36.1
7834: 34.6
